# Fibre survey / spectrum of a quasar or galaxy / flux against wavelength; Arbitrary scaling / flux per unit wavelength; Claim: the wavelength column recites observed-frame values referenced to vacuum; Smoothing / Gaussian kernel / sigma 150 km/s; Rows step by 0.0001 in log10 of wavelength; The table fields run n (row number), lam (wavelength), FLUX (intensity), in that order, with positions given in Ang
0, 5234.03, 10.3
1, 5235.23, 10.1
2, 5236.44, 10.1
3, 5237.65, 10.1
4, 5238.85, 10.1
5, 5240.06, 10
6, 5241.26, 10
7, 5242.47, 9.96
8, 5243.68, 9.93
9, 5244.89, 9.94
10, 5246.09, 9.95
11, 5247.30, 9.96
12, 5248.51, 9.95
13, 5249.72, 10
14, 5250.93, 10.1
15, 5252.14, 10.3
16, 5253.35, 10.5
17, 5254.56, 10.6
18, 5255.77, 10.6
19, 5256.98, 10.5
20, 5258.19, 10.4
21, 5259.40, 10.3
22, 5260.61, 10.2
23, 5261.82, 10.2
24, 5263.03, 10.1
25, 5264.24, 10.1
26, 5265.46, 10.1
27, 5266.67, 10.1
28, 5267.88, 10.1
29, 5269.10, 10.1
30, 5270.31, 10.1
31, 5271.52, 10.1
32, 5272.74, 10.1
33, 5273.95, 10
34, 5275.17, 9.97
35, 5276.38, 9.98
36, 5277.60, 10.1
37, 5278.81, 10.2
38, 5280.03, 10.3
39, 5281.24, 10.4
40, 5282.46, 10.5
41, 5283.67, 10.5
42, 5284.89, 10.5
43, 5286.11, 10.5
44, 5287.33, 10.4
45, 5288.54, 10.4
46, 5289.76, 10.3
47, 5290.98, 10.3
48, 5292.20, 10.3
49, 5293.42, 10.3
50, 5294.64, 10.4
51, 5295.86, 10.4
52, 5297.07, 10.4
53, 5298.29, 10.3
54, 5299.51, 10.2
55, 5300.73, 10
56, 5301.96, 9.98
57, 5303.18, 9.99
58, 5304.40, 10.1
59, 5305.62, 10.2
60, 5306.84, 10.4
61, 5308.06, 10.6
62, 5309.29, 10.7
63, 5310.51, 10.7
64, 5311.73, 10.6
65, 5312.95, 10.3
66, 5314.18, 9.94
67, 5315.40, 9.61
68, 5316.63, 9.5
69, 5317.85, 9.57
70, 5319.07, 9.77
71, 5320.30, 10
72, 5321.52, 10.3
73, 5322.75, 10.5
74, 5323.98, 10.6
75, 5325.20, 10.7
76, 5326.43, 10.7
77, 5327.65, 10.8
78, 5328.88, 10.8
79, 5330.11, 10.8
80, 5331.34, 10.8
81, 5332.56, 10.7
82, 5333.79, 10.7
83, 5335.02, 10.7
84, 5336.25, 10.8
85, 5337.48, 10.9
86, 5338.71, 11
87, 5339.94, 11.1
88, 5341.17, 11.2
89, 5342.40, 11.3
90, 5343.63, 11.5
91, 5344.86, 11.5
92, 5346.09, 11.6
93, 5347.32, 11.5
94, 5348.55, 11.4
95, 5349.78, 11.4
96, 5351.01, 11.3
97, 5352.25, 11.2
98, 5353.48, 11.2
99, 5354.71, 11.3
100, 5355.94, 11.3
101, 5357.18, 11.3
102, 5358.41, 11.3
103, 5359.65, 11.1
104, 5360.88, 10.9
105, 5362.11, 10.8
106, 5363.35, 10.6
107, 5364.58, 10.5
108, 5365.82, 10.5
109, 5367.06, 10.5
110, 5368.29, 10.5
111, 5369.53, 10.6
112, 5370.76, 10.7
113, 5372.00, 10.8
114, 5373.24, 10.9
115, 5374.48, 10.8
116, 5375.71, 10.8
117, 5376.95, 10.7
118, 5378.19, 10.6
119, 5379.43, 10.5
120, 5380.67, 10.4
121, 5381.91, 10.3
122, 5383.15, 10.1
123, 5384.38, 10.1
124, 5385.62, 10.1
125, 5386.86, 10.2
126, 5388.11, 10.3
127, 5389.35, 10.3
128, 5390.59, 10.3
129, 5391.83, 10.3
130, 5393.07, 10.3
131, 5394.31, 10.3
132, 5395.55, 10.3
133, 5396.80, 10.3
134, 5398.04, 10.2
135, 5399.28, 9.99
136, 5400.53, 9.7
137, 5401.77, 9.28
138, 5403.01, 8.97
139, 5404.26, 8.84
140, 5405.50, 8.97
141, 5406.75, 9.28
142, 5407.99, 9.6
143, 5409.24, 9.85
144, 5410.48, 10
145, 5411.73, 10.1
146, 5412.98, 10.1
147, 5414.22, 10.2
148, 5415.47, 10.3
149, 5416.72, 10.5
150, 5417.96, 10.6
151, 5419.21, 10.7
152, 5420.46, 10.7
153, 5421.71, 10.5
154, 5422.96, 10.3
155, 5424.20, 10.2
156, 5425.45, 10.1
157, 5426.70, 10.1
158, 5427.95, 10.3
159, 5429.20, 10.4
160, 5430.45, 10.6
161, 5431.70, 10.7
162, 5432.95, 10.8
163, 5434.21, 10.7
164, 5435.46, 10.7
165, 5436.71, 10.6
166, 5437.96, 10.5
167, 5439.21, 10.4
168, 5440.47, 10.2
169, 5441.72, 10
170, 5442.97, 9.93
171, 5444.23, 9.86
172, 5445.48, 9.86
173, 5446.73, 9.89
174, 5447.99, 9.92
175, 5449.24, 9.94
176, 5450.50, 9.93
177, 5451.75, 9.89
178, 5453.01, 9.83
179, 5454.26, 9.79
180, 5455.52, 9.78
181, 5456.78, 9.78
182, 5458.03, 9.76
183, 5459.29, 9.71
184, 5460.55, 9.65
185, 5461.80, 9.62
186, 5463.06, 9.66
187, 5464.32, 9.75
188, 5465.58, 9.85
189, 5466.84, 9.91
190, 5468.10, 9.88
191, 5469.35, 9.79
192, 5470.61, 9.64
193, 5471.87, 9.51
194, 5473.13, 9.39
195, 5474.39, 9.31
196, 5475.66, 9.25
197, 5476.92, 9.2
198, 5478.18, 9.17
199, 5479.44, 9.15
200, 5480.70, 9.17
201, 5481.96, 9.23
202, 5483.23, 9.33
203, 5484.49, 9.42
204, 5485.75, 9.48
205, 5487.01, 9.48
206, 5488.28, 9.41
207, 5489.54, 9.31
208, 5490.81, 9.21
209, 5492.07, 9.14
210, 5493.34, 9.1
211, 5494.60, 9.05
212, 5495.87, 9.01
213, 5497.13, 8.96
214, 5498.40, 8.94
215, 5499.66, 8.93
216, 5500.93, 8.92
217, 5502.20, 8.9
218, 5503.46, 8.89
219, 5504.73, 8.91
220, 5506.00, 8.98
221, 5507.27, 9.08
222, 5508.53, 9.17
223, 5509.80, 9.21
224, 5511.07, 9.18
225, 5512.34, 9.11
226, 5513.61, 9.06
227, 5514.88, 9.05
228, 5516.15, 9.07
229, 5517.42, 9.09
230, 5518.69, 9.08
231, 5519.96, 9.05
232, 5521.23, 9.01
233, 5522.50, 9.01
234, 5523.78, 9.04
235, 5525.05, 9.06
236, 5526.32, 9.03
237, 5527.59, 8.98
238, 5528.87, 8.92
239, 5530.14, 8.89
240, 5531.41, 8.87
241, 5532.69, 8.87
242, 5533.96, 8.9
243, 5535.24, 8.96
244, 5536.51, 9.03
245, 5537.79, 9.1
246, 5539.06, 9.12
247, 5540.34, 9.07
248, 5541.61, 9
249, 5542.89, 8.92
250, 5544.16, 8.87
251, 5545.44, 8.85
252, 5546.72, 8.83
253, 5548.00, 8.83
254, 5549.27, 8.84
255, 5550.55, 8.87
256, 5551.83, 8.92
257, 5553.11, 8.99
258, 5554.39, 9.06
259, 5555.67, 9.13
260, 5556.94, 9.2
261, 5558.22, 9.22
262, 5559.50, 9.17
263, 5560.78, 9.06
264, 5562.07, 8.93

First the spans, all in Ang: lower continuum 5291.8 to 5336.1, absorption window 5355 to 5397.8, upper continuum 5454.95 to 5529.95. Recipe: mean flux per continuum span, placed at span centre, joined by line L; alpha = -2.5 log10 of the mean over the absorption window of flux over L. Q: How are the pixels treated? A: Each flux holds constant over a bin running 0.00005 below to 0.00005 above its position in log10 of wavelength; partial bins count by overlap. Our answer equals -0.06 mag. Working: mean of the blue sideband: 10.3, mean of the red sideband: 9.26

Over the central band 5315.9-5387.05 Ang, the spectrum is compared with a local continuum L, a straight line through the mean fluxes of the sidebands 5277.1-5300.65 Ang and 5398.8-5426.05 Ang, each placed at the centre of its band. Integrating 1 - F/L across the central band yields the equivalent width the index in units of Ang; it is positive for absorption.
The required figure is -4.3 Ang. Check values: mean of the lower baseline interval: 10.4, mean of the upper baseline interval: 9.95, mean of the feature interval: 10.8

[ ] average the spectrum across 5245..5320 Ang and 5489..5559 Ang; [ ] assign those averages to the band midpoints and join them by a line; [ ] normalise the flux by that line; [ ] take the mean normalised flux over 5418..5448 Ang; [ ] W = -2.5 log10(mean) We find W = -0.10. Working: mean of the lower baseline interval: 10.2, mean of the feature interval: 10.3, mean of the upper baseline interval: 9.01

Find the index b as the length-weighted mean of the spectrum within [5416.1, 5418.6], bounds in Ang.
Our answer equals 10.6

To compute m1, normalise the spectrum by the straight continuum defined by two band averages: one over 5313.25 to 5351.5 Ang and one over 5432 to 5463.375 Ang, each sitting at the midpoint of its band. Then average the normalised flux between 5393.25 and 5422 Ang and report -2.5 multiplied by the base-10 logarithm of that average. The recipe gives 0.03 mag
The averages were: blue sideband 10.7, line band 9.97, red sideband 10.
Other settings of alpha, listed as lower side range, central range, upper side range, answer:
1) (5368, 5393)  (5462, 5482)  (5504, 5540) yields 0.004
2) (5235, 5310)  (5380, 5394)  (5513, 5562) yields -0.061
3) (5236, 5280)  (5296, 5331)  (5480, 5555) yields -0.042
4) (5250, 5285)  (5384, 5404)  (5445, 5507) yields -0.031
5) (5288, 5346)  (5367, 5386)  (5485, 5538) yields -0.051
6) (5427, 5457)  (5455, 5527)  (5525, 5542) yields 0.030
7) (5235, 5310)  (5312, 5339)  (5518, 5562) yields -0.048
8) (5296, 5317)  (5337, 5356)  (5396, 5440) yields -0.112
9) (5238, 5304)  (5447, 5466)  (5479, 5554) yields -0.052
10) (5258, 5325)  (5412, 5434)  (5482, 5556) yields -0.095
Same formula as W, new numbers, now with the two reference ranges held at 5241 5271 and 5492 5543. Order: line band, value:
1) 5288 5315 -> -0.04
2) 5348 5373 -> -0.13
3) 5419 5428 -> -0.10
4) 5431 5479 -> -0.07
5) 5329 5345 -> -0.12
